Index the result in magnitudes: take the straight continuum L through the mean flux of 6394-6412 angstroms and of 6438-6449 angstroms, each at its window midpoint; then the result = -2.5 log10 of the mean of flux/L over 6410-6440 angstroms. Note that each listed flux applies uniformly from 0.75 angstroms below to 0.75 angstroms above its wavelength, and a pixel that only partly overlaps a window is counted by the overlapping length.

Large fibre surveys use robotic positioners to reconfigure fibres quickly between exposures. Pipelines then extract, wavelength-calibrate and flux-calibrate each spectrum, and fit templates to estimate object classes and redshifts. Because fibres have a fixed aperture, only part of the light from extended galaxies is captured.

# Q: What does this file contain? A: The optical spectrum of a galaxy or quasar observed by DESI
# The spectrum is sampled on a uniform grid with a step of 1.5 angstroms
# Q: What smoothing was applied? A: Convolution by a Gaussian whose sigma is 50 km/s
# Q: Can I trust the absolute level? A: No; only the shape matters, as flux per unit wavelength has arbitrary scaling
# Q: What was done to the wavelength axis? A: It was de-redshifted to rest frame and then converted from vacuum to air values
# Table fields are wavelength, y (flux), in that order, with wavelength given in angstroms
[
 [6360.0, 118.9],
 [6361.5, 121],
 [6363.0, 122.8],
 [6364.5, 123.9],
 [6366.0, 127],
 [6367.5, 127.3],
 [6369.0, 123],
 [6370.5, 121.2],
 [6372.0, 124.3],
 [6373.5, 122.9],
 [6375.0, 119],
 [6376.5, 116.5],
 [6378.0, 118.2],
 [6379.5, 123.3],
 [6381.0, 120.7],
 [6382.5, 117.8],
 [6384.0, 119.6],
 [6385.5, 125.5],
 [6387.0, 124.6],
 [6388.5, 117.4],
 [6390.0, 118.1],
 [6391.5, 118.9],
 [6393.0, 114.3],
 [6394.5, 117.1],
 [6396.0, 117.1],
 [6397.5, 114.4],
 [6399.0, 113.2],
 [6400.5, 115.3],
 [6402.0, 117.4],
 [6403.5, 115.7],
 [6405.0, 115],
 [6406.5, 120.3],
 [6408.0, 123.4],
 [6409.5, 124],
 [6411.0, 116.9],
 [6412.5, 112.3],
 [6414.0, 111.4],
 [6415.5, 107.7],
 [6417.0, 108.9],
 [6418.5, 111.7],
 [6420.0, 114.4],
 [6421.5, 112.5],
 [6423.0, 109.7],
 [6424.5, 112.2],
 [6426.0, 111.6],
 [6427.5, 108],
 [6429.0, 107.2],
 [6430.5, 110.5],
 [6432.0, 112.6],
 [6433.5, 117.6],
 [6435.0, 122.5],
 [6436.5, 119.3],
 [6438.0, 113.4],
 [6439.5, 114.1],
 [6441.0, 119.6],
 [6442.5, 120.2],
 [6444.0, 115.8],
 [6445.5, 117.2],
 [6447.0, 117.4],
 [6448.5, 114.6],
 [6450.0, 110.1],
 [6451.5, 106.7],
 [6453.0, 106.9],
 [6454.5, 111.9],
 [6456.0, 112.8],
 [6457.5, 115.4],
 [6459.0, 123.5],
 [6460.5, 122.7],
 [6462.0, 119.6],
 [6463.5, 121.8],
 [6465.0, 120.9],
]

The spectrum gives 0.04 mag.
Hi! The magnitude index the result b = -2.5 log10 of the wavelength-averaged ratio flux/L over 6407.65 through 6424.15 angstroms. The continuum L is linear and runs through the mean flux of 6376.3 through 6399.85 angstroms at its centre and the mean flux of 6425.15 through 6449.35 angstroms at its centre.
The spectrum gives 0.03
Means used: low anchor 119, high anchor 115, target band 114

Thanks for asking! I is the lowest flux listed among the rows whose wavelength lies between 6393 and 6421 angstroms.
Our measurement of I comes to 107.7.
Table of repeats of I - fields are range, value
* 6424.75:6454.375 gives 106.7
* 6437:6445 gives 113.4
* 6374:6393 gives 114.3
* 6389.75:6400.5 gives 113.2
